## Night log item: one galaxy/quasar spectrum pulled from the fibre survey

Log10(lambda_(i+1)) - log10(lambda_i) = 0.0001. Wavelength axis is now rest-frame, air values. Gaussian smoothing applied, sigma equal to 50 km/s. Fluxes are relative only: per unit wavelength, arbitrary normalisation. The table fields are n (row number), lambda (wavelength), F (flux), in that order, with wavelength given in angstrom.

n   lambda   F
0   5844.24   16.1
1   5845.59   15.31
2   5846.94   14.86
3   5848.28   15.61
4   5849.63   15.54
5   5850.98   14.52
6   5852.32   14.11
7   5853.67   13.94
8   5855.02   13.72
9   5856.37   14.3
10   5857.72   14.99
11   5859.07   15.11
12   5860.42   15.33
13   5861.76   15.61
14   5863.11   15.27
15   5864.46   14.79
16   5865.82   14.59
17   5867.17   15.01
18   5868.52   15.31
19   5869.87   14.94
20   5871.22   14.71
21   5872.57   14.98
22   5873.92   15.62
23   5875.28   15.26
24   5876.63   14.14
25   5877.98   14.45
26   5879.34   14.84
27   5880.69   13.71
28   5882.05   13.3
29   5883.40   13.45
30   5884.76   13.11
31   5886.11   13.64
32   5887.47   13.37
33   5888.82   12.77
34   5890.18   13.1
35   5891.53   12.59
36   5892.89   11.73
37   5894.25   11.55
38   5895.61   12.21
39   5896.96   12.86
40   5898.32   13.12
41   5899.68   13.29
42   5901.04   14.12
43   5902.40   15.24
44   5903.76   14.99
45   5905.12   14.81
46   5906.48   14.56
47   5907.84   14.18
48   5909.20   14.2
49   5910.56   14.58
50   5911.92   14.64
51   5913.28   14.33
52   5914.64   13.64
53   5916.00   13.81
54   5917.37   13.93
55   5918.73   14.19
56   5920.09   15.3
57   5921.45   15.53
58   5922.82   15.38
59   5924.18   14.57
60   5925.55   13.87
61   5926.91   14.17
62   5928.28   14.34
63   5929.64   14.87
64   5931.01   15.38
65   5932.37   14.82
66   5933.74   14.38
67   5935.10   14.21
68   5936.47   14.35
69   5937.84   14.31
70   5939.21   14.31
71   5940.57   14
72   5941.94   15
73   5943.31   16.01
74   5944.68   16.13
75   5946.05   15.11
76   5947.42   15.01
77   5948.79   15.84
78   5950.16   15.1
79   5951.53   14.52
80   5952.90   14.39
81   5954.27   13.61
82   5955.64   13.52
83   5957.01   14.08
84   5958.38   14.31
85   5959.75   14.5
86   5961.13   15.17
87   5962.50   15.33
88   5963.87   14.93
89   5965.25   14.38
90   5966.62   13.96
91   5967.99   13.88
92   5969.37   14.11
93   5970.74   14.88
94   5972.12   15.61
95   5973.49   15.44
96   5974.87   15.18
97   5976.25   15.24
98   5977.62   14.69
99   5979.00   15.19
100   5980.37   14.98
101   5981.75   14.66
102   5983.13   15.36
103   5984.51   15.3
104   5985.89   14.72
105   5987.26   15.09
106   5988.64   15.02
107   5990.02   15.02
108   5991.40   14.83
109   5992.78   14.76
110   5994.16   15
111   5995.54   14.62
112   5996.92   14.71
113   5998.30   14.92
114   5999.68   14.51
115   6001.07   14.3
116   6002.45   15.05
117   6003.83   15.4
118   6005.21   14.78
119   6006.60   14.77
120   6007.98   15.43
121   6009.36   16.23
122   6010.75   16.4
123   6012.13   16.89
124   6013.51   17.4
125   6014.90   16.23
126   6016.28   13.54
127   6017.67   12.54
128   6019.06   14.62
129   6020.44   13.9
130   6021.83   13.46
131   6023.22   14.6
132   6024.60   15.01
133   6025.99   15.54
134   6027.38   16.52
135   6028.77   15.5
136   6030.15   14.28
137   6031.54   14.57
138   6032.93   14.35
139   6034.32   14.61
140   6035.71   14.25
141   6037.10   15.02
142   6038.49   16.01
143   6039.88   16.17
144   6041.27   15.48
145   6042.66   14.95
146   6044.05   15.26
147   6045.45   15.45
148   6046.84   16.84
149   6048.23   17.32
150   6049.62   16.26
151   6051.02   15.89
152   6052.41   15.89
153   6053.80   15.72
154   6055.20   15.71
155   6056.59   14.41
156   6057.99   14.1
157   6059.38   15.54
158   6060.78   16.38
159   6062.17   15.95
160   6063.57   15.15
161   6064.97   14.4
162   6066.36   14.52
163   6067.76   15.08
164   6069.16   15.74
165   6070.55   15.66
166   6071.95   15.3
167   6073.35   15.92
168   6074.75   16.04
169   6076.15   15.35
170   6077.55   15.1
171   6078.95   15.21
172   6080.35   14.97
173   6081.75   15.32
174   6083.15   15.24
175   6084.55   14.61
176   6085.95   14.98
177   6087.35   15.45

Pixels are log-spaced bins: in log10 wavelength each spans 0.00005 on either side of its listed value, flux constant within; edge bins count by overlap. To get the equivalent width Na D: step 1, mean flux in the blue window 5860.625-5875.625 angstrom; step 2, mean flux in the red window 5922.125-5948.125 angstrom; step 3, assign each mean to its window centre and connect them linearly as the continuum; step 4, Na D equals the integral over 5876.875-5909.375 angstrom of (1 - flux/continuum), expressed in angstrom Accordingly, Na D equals 3.1 angstrom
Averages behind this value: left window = 15.1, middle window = 13.5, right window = 14.7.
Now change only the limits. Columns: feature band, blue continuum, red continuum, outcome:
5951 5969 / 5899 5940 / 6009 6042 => 0.5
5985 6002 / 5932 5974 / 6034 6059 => 0.3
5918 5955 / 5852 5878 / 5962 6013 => 0.4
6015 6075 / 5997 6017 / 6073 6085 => 0.6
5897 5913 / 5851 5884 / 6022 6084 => 0.6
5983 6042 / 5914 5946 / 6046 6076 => 0.8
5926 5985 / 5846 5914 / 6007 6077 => 0.0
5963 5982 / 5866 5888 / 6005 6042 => 0.1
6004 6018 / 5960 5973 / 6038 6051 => -0.1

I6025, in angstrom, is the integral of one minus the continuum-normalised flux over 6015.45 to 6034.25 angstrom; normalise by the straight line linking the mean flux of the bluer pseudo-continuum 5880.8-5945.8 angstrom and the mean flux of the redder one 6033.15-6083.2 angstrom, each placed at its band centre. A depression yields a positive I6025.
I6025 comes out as 0.8 angstrom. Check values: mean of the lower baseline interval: 14.1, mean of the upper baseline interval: 15.4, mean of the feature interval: 14.5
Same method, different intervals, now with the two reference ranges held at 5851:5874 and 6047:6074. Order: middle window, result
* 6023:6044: 0.4 angstrom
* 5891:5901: 1.6 angstrom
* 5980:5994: 0.3 angstrom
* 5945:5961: 0.6 angstrom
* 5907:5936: 1.1 angstrom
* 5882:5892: 1.2 angstrom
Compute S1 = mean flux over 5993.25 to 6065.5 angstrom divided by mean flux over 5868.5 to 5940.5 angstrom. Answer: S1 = 1.08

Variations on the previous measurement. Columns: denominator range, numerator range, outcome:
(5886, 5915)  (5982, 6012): 1.11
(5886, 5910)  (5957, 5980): 1.10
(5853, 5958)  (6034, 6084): 1.08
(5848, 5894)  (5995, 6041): 1.05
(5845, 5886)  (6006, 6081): 1.04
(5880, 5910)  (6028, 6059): 1.14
